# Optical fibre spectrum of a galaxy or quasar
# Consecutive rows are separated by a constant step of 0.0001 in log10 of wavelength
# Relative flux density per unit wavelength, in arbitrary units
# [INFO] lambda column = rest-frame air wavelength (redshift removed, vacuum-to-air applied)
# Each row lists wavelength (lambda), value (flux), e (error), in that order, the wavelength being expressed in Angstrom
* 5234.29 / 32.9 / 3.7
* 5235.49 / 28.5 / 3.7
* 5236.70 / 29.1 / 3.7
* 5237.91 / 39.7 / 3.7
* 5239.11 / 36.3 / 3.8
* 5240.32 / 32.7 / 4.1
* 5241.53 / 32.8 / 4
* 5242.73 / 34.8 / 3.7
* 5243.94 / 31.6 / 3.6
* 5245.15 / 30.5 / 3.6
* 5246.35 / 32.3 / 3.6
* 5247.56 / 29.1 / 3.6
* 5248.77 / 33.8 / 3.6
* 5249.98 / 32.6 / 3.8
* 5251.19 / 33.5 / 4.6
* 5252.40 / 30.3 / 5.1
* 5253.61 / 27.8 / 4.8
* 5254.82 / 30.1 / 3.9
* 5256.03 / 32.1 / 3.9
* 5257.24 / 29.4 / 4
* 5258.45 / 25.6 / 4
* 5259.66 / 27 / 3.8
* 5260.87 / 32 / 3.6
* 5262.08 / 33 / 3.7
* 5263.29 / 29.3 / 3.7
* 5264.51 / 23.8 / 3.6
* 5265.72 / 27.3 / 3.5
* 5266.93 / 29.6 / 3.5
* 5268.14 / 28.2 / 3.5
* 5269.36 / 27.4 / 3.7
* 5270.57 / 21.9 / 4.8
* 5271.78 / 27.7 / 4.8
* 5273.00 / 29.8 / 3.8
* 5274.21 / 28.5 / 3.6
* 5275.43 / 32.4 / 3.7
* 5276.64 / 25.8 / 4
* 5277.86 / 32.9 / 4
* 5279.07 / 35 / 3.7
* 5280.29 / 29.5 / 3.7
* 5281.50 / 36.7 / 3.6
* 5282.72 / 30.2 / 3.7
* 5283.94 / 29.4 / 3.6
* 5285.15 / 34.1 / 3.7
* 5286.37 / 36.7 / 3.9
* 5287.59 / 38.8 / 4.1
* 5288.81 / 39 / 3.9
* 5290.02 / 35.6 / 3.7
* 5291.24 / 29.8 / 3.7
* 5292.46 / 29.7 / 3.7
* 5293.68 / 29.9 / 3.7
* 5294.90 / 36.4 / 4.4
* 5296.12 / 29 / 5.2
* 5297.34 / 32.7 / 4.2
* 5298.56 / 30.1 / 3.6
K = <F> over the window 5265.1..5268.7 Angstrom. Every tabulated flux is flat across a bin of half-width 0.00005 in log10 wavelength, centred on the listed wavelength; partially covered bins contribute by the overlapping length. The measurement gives 28.4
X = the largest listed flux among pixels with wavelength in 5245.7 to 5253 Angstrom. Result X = 33.8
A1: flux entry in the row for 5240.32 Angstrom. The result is 32.7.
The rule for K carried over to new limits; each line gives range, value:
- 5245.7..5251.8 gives 32.3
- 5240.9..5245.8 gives 32.5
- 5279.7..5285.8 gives 32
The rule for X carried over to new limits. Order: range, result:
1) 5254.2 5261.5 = 32.1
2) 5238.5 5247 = 36.3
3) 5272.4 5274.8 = 29.8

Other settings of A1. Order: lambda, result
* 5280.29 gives 29.5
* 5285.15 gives 34.1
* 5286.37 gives 36.7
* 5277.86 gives 32.9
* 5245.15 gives 30.5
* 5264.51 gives 23.8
